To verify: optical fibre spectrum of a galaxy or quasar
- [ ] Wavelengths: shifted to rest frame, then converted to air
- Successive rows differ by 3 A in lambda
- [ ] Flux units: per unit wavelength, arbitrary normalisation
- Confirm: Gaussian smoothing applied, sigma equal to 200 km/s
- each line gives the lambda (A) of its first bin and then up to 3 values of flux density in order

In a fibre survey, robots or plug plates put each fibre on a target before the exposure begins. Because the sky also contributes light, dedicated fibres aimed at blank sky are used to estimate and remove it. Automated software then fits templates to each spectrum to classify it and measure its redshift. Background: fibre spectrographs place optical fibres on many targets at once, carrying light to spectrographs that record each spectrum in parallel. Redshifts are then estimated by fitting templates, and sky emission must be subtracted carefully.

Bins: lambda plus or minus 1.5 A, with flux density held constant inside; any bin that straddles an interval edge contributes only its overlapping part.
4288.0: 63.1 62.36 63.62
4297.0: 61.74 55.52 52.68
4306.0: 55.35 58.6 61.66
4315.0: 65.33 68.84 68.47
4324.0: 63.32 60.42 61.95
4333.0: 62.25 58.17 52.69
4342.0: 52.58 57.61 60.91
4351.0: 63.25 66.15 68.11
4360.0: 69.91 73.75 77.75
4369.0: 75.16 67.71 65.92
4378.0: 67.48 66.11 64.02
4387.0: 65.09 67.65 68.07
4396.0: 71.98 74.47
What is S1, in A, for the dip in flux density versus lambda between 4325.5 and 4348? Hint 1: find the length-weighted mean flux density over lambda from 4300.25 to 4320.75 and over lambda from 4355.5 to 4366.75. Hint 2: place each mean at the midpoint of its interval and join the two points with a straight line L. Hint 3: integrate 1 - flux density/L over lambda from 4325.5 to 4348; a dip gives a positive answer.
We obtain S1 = 2.8 A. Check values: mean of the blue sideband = 60.6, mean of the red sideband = 72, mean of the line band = 58.1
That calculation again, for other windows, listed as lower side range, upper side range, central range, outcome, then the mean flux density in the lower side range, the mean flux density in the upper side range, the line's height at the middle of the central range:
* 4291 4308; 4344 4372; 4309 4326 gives -1.0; 58.2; 68.2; 61.3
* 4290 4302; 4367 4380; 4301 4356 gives 3.0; 60.4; 69.3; 64.1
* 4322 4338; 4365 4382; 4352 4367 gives -0.8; 61.2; 69.9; 67.1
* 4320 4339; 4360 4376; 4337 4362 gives 2.1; 61.5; 72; 67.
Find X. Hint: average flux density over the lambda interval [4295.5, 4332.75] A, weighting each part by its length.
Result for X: 61.2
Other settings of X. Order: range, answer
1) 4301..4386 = 63.8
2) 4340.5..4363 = 63.4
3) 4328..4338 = 60.4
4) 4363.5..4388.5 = 68.9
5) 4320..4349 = 59.7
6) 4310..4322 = 65.7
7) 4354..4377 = 70.8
